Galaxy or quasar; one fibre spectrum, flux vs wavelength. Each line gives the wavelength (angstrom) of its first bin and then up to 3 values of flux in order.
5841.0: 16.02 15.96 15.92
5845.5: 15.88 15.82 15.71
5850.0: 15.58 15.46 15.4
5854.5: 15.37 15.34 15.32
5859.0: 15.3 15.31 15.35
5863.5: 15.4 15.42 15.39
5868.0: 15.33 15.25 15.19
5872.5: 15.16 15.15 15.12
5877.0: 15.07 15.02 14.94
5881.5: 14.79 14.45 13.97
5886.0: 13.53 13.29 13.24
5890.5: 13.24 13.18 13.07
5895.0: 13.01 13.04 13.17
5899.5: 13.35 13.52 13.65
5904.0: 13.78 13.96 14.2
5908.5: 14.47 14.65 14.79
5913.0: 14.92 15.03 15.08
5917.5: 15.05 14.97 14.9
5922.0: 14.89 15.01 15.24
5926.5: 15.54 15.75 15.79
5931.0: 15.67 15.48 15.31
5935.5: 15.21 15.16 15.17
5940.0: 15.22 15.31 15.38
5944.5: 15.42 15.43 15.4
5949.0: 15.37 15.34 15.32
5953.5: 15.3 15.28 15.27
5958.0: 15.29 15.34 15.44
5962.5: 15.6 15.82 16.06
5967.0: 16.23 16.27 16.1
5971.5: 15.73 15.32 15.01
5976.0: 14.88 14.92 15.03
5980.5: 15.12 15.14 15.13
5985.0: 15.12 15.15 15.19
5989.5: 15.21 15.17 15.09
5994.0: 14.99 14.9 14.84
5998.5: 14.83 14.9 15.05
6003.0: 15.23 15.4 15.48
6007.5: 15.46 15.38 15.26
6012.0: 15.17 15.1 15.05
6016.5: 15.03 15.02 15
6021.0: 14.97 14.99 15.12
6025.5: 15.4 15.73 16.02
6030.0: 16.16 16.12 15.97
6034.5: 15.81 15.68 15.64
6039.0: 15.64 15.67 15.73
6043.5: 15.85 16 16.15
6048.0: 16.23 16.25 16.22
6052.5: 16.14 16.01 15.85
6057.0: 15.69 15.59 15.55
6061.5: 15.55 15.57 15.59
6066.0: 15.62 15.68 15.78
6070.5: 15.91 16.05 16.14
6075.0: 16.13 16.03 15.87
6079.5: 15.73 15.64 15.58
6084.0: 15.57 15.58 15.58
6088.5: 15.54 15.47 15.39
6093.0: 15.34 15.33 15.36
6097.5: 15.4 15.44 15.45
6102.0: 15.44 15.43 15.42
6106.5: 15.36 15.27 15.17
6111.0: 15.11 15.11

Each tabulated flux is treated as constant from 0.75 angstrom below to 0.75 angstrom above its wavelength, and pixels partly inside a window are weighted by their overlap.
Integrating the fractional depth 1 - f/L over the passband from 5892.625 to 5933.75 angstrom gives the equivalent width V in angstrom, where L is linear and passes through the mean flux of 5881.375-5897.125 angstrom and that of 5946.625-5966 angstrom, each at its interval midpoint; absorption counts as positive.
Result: -0.96 angstrom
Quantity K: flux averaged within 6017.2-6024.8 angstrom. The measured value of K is 15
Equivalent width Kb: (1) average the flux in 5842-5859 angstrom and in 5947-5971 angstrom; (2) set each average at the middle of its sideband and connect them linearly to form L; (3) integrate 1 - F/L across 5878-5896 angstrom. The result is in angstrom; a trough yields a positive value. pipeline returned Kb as 2.1 angstrom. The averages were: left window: 15.6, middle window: 13.8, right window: 15.6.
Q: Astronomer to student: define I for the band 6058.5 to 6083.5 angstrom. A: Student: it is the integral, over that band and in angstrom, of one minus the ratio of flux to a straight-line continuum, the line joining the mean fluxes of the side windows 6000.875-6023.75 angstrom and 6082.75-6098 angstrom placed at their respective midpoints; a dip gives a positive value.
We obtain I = -0.6 angstrom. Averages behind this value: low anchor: 15.2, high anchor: 15.5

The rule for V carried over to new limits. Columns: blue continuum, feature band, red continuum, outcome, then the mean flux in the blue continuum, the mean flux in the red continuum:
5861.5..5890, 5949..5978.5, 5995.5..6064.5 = -0.6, 14.8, 15.5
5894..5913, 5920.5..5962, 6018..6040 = -2.8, 13.8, 15.6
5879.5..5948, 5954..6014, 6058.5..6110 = -1.3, 14.6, 15.6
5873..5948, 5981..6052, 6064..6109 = -1.0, 14.6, 15.6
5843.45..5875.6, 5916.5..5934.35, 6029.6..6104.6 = 0.3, 15.4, 15.7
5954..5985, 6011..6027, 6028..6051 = 0.7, 15.4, 15.9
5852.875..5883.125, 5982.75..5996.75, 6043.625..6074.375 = 0.5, 15.2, 15.9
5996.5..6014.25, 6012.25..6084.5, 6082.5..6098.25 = -1.8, 15.2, 15.5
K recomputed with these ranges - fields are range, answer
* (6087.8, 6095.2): 15.4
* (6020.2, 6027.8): 15.2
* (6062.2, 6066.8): 15.6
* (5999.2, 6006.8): 15.2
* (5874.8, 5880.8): 15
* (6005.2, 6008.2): 15.5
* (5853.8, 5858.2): 15.3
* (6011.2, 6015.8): 15.1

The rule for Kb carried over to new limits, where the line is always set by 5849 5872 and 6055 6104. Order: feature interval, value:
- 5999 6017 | 0.39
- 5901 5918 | 1.07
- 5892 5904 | 1.65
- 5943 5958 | 0.12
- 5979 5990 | 0.26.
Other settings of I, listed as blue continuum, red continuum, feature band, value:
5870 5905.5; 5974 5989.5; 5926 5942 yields -1.0 angstrom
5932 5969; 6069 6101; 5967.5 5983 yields 0.1 angstrom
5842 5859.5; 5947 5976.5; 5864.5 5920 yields 4.4 angstrom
